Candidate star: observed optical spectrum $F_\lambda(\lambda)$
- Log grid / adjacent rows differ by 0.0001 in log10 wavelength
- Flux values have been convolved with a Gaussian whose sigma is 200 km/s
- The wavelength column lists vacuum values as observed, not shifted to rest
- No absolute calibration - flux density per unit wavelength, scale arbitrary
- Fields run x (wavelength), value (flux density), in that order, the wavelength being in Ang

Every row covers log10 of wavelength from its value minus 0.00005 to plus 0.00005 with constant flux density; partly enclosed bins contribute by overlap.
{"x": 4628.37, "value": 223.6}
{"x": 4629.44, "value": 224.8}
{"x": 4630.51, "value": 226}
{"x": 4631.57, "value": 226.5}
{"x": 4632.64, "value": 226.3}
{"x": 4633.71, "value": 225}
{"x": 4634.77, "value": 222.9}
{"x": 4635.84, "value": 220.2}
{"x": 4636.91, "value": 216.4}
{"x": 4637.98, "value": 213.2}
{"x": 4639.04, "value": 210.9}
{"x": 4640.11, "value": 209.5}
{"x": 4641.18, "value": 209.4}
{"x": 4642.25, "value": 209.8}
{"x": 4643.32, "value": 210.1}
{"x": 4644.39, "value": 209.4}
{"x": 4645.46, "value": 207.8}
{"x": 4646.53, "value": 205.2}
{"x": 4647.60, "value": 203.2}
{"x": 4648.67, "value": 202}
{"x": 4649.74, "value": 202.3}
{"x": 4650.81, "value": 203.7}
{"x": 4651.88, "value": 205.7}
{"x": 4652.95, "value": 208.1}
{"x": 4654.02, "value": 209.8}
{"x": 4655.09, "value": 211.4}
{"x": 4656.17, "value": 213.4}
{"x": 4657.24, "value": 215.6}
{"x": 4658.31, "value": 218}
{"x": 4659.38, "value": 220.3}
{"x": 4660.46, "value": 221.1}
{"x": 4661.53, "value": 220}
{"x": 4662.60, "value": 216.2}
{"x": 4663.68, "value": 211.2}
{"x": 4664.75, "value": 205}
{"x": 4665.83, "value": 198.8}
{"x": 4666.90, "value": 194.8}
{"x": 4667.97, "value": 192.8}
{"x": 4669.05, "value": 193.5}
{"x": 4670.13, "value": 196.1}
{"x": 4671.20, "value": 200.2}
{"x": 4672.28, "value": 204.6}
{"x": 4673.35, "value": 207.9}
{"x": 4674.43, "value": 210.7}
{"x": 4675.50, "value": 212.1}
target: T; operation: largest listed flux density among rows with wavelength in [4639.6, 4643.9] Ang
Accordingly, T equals 210.1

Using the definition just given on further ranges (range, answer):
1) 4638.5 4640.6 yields 210.9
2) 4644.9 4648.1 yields 207.8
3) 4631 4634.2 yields 226.5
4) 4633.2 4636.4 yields 225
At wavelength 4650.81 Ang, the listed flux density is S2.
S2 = 203.7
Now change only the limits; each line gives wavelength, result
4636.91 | 216.4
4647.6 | 203.2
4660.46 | 221.1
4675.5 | 212.1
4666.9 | 194.8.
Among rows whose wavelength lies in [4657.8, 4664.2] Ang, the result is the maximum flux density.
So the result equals 221.1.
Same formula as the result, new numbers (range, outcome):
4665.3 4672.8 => 204.6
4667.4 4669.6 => 193.5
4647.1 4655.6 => 211.4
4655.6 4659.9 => 220.3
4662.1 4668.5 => 216.2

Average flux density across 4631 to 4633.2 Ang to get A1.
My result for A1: 226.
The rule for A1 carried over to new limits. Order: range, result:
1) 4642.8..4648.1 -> 207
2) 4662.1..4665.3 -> 210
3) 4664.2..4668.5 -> 198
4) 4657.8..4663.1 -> 219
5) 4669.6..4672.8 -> 200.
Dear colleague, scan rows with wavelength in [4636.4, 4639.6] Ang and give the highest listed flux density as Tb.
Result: 216.4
